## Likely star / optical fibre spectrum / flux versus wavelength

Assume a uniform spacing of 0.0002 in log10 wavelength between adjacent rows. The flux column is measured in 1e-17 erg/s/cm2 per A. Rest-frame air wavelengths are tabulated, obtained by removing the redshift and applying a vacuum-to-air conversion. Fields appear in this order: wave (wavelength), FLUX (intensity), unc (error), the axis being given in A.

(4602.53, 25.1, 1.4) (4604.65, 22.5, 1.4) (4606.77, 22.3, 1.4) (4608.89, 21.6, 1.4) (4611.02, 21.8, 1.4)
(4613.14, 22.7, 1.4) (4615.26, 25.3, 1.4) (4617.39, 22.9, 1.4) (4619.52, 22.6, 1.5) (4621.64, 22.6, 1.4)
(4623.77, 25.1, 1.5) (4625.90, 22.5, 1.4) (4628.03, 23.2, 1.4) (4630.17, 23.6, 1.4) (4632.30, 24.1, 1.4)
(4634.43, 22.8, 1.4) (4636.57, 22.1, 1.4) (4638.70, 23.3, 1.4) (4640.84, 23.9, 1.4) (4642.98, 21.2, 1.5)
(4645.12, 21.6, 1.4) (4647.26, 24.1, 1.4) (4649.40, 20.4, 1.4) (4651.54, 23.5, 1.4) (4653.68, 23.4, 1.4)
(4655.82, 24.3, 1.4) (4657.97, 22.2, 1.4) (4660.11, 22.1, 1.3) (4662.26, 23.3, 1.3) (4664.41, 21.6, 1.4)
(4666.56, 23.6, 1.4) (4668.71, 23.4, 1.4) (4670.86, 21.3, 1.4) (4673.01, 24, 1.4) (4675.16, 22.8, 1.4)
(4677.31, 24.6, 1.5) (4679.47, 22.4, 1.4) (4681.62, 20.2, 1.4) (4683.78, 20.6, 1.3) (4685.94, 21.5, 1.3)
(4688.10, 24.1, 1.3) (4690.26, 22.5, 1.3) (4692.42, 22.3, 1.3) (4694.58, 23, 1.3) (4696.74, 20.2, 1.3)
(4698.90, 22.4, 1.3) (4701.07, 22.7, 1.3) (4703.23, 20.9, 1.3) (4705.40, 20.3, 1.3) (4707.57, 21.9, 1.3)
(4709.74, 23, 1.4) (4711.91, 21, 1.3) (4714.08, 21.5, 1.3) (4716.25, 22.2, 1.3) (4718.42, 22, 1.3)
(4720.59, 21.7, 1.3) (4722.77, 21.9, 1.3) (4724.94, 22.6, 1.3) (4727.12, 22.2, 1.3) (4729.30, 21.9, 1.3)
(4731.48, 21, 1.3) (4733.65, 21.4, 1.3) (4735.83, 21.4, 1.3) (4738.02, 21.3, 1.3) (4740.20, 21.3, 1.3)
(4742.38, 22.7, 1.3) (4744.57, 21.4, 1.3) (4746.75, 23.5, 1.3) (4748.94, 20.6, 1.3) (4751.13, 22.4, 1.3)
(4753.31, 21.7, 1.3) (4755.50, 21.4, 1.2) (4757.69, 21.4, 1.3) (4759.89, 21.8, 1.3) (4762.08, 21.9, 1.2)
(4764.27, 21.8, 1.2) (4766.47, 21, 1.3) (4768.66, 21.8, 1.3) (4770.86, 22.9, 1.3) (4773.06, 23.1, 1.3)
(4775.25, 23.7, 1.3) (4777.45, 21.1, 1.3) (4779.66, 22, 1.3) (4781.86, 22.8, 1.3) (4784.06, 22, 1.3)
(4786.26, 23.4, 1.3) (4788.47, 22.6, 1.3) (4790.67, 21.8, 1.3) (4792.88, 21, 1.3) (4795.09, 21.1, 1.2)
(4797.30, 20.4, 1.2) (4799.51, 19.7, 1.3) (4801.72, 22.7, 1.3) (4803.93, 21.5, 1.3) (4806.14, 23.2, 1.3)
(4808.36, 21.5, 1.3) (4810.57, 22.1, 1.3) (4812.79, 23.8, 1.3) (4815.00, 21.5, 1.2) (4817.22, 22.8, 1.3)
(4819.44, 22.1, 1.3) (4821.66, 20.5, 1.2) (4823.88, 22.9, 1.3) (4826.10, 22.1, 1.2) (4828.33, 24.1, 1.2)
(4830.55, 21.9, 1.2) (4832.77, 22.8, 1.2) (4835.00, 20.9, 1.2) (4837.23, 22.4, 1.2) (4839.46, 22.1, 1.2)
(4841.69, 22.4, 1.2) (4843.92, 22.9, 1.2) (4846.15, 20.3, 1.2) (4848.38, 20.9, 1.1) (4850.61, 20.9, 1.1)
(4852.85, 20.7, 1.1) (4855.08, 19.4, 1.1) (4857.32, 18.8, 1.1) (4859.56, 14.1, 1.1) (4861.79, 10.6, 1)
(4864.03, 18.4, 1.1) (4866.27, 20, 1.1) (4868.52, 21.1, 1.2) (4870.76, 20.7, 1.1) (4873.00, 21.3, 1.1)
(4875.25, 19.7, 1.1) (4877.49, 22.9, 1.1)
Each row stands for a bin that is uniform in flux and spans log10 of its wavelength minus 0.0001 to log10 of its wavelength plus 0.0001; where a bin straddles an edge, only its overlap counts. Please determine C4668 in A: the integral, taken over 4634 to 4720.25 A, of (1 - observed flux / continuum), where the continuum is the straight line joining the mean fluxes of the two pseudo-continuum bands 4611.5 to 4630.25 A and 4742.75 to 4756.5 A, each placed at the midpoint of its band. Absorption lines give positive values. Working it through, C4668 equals 1.3 A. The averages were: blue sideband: 23.3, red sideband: 21.9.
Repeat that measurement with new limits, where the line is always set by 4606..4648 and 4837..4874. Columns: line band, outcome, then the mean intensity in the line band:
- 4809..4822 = -1.2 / 22.2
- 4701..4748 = -0.4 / 21.8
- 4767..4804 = -2.2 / 22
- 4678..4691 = 0.1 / 21.9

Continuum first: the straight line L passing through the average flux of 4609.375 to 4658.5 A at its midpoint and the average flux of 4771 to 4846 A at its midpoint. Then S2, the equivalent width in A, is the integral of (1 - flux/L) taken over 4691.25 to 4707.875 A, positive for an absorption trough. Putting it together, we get 0.7 A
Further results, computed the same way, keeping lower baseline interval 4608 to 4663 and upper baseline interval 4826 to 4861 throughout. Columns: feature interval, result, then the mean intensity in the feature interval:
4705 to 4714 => 0.23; 21.6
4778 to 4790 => -0.55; 22.5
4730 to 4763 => 0.26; 21.7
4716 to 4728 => 0.00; 22.1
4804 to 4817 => -0.70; 22.4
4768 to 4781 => -0.53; 22.5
